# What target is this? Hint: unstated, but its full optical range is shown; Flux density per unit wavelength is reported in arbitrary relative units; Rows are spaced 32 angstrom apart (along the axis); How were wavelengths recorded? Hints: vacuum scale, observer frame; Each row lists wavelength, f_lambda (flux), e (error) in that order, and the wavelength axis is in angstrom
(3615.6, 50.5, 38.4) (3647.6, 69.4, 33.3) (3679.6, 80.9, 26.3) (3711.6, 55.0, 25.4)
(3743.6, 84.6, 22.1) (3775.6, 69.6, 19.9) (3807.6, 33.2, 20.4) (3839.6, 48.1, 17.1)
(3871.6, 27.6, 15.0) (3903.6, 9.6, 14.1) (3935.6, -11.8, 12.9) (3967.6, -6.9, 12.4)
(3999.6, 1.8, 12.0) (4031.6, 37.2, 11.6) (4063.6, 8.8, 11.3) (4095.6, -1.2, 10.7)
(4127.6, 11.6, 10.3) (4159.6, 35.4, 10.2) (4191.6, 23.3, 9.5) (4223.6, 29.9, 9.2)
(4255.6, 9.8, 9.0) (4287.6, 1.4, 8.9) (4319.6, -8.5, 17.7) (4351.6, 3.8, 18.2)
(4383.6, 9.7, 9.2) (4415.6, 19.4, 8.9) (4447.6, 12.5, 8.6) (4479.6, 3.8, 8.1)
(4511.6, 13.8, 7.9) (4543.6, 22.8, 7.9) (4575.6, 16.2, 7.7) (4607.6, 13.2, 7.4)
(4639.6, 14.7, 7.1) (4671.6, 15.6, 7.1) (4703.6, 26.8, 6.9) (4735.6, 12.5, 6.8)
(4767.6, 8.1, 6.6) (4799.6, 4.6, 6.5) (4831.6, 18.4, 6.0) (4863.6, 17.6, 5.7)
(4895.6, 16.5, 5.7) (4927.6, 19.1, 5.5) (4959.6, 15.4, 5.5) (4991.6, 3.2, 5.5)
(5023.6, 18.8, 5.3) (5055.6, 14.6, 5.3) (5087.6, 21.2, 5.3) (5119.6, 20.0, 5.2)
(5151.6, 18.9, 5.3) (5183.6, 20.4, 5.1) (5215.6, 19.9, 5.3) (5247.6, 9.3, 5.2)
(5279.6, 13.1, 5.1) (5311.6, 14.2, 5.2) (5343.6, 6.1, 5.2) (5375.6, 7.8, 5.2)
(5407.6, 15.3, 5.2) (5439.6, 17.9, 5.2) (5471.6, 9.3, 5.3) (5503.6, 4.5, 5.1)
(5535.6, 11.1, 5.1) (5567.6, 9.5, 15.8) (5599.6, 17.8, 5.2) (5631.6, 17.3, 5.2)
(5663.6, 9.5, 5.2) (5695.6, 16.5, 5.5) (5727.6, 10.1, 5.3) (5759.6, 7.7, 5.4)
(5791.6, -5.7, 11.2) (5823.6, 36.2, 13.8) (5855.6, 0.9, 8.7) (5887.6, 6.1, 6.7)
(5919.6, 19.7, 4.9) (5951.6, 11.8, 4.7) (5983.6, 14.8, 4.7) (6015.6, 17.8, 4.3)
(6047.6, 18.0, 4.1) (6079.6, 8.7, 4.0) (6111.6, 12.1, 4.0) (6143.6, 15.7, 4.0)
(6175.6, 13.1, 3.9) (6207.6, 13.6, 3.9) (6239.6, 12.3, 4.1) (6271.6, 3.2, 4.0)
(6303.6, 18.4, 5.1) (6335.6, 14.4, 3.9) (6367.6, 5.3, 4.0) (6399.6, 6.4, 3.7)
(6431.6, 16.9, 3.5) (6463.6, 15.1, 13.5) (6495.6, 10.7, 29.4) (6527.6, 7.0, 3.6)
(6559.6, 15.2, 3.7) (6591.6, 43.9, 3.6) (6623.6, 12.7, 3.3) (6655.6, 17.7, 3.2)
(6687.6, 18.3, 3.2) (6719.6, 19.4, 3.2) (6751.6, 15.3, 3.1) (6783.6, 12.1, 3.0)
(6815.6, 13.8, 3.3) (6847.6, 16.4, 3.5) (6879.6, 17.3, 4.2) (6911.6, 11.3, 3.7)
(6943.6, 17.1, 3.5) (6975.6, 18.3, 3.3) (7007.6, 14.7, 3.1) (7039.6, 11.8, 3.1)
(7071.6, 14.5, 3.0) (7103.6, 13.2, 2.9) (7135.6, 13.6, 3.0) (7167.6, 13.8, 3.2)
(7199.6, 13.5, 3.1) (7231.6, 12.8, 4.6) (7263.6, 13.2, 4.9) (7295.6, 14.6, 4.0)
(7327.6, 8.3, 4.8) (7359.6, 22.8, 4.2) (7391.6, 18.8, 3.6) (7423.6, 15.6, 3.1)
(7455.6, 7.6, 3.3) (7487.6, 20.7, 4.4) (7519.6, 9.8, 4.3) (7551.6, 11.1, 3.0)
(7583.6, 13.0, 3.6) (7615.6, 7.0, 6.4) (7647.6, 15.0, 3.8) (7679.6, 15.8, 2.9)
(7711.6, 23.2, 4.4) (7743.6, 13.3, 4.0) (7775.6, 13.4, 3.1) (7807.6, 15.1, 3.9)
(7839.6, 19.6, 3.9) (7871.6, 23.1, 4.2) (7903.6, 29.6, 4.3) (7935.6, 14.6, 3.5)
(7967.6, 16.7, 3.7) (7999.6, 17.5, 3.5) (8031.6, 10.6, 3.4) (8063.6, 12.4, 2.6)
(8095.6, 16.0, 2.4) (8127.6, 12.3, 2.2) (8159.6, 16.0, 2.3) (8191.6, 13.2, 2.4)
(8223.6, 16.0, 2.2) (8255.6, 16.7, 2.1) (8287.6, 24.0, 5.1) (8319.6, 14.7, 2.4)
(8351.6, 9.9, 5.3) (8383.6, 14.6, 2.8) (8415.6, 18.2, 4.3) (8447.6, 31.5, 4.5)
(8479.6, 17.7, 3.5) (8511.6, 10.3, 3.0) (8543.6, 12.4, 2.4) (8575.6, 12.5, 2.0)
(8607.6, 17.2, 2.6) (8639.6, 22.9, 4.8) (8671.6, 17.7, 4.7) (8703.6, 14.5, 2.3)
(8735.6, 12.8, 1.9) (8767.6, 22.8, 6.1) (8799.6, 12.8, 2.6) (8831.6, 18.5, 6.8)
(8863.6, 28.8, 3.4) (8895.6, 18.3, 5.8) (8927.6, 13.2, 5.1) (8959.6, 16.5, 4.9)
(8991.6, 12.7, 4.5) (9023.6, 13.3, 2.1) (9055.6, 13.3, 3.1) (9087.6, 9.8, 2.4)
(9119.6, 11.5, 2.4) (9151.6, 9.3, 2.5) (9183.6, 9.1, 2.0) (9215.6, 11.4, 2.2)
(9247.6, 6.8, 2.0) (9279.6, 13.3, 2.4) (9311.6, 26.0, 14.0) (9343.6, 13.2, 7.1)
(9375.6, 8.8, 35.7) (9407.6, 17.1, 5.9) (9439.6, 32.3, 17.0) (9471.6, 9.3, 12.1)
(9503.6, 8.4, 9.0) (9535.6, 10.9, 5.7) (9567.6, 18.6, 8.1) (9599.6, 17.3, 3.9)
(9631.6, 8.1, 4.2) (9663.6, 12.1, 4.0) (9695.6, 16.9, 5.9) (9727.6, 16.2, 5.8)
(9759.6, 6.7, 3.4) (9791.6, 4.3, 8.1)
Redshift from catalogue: 0.77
